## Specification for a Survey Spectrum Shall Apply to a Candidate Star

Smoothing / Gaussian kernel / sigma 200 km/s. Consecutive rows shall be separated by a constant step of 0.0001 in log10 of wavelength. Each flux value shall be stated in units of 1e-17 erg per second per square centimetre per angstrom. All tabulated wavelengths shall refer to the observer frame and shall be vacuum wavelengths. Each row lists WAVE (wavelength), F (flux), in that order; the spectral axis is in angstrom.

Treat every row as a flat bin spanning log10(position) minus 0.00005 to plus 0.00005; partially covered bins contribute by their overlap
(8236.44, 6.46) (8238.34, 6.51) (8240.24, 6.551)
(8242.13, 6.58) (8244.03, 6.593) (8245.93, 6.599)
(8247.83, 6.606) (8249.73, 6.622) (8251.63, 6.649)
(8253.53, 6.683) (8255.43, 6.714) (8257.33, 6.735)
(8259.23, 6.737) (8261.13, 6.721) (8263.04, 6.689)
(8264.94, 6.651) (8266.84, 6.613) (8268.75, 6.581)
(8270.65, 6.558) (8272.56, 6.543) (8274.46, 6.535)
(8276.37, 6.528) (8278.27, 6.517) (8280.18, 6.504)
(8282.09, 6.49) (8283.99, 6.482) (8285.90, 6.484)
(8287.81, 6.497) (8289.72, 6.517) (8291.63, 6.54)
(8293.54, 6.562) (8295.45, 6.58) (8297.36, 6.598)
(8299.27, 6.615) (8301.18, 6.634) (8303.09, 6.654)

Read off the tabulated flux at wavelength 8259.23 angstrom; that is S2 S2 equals 6.737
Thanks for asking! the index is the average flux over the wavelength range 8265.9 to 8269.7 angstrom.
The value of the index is 6.59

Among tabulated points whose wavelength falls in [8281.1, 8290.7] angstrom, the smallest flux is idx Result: 6.482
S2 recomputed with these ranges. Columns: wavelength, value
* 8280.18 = 6.504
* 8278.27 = 6.517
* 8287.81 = 6.497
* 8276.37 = 6.528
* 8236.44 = 6.46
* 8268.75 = 6.581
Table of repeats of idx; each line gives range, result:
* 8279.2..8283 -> 6.49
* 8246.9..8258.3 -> 6.606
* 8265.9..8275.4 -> 6.535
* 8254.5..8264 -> 6.689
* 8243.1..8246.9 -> 6.593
